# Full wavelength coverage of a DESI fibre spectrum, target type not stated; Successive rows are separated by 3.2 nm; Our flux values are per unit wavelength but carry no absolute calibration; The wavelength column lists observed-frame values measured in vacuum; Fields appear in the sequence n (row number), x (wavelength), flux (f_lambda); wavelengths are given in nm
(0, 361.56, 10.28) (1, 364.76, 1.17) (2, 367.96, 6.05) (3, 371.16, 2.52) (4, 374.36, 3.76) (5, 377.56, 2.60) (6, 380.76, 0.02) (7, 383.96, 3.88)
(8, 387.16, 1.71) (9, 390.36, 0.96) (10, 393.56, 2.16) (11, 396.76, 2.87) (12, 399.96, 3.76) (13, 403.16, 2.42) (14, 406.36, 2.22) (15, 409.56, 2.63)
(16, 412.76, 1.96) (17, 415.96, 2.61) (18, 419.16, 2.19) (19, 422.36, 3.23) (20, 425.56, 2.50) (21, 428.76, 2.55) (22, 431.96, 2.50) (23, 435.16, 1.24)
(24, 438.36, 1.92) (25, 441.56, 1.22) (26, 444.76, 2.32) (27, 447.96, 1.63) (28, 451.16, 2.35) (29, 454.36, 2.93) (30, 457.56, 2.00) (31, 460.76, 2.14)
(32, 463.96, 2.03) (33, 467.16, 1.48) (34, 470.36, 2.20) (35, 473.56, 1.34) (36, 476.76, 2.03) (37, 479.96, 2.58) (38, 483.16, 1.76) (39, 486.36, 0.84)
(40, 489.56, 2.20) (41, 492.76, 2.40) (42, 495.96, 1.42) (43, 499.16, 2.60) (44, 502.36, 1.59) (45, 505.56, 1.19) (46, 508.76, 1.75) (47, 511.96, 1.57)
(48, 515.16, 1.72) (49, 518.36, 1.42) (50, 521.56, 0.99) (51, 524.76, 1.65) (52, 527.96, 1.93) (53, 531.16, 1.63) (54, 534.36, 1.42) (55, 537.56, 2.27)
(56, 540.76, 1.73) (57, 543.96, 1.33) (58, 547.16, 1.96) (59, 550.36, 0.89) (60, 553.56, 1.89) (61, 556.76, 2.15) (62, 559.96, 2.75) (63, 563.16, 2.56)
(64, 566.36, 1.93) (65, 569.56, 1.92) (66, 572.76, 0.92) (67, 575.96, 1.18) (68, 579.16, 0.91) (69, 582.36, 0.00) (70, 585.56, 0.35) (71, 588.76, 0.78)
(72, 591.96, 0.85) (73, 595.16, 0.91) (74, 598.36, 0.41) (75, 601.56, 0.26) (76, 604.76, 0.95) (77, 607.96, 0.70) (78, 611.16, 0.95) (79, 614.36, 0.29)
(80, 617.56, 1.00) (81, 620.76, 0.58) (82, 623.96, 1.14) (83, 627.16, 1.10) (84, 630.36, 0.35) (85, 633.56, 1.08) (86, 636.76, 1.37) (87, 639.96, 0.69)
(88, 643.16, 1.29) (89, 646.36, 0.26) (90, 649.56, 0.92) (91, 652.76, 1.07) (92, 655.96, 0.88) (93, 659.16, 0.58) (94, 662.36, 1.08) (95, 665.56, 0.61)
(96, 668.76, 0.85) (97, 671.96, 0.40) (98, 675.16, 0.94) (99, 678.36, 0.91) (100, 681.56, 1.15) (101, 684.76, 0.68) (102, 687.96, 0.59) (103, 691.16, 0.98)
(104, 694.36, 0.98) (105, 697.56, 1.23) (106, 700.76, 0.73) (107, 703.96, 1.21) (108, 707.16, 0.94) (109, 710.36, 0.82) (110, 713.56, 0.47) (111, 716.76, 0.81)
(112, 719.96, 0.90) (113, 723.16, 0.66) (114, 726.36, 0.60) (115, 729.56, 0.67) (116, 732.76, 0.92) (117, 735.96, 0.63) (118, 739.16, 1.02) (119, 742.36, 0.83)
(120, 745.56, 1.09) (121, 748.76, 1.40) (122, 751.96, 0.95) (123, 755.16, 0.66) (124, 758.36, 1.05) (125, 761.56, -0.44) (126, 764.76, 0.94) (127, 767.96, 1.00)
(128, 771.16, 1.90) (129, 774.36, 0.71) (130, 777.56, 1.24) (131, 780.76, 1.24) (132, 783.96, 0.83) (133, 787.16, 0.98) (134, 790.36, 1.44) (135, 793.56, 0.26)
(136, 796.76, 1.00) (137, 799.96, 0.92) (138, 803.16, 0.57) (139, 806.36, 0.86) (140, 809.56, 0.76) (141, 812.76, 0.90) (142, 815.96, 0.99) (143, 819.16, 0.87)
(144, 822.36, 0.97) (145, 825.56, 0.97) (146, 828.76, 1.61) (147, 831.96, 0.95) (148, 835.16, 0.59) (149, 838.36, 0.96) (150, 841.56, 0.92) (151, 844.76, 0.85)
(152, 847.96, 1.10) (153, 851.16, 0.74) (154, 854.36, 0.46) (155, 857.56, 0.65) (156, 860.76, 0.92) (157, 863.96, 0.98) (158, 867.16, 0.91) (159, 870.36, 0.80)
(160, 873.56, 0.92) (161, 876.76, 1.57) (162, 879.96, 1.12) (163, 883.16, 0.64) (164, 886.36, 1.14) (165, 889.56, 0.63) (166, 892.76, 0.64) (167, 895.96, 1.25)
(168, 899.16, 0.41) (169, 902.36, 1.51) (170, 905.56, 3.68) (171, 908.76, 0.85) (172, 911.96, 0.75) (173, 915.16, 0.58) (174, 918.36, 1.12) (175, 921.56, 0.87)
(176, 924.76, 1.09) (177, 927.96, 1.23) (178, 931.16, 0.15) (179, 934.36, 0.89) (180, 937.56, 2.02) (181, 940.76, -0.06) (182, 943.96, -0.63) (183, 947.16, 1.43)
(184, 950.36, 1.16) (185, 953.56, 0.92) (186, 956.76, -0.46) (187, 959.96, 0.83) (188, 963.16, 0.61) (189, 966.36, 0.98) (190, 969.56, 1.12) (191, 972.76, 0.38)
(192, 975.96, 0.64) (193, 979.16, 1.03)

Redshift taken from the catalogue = 1.43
